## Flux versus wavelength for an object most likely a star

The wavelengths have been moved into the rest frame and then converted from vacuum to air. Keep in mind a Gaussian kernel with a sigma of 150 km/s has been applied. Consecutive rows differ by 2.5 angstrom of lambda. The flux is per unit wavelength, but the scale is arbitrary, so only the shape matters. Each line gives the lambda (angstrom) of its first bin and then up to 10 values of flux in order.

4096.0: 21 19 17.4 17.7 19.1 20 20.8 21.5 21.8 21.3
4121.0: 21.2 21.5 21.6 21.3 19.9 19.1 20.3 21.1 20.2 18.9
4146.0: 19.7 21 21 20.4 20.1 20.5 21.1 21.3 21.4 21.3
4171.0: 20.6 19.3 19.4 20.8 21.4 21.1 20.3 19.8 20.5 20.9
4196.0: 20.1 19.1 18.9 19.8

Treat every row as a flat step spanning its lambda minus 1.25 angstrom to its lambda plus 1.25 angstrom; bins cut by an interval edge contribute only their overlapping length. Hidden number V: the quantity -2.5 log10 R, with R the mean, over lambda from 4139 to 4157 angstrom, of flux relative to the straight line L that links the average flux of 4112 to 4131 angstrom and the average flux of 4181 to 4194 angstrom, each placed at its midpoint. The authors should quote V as 0.043 mag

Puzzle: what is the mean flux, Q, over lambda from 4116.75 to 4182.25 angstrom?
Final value 20.6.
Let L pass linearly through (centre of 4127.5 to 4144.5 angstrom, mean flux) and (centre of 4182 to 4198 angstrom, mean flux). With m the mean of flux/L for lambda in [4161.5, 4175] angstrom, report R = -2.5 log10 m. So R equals -0.03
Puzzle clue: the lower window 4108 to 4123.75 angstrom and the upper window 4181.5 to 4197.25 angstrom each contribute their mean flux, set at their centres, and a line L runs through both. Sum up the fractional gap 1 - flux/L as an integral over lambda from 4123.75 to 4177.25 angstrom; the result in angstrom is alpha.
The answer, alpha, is 1.0 angstrom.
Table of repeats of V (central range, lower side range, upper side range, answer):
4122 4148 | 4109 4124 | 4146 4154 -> 0.03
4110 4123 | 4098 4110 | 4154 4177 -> -0.12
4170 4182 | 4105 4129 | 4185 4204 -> 0.00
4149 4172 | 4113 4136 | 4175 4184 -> 0.00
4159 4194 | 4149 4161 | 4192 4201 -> -0.02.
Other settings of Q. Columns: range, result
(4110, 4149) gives 20.7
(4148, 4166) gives 20.8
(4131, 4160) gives 20.2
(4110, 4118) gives 21.4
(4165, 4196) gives 20.5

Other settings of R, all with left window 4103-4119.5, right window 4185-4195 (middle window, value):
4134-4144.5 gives 0.02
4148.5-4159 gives -0.01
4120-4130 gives -0.05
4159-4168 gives -0.04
